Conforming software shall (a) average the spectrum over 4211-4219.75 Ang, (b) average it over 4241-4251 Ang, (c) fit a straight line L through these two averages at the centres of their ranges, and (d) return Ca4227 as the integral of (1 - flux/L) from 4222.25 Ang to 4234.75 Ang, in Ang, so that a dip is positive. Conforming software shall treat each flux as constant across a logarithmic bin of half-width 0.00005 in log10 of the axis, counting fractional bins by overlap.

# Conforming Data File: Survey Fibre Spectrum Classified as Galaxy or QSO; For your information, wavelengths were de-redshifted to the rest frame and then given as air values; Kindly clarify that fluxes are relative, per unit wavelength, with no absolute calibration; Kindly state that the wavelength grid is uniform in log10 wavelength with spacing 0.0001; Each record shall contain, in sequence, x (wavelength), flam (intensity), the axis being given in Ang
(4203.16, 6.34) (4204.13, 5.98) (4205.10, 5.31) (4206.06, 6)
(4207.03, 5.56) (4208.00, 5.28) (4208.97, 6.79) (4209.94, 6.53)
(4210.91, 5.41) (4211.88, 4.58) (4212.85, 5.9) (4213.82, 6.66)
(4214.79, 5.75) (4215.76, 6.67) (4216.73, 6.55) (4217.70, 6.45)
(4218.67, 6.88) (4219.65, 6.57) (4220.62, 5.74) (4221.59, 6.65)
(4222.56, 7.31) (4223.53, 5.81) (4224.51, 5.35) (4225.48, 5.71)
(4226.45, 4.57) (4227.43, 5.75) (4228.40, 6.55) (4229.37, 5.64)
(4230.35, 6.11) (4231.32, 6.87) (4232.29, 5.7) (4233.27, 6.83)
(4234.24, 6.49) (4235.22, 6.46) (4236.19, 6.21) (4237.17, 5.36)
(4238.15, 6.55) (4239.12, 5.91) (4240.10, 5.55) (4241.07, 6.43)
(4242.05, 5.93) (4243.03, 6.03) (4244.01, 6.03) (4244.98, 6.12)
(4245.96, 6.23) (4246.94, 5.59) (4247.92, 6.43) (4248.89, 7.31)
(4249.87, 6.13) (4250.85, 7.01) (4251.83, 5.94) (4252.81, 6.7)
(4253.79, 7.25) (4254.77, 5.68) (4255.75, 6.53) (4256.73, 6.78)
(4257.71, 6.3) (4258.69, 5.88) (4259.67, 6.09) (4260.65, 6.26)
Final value 0.3 Ang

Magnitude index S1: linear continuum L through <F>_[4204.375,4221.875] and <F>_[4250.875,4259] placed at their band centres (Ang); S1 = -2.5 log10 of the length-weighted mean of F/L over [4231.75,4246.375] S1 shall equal 0.029 mag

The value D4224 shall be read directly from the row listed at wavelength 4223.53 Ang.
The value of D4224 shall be 5.81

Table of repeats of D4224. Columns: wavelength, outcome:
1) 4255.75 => 6.53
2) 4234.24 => 6.49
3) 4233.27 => 6.83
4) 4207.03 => 5.56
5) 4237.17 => 5.36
